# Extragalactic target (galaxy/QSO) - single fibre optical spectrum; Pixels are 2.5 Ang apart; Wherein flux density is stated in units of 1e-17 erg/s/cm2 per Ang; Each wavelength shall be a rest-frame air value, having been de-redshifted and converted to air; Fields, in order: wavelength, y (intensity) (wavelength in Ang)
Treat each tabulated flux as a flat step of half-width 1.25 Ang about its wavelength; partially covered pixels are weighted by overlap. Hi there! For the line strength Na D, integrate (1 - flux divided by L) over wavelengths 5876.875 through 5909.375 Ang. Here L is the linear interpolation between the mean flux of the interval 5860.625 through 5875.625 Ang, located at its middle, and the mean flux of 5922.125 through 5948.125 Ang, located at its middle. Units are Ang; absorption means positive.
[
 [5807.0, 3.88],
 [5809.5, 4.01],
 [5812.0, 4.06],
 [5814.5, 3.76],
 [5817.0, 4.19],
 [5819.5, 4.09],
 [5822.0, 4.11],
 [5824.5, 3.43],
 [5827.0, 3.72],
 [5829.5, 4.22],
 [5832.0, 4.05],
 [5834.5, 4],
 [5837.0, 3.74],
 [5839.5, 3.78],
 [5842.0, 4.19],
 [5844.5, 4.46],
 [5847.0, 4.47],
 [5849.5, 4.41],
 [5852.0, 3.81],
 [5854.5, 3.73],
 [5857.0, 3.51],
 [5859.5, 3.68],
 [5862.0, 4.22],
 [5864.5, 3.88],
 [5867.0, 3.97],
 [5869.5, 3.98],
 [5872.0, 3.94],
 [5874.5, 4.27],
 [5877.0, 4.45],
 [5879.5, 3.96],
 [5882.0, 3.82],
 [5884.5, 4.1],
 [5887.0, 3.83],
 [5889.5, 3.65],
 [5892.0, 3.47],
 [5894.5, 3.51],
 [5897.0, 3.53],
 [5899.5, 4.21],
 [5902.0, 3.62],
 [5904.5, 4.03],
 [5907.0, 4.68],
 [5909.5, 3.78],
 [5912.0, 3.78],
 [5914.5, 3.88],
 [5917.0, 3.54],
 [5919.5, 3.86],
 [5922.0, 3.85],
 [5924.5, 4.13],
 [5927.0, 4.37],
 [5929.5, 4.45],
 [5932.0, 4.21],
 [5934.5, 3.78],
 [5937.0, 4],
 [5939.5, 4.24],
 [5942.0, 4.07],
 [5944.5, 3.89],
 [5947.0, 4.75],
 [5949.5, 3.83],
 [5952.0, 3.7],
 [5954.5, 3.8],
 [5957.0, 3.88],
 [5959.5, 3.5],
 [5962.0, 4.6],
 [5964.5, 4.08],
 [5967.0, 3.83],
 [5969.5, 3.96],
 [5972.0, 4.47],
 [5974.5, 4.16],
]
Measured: 1.58 Ang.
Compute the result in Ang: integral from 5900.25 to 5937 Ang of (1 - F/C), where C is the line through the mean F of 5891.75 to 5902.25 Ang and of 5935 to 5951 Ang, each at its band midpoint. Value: -1.08 Ang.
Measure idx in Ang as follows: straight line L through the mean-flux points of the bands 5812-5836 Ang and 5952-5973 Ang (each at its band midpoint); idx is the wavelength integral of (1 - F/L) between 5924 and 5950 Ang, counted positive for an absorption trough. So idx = -1.2 Ang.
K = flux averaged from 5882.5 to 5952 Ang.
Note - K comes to 3.96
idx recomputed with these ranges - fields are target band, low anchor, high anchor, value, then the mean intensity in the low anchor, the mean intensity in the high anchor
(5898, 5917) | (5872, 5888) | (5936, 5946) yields 0.5 Ang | 4.07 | 4.07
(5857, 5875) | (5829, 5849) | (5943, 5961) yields 0.6 Ang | 4.12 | 3.92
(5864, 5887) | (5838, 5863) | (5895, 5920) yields -0.4 Ang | 4.02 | 3.88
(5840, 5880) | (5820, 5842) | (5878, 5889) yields -1.4 Ang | 3.91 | 3.92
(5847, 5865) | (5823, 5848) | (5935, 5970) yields 0.3 Ang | 4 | 4.01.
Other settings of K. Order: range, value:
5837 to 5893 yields 3.98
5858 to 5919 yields 3.91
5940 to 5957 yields 4.01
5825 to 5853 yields 4.06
